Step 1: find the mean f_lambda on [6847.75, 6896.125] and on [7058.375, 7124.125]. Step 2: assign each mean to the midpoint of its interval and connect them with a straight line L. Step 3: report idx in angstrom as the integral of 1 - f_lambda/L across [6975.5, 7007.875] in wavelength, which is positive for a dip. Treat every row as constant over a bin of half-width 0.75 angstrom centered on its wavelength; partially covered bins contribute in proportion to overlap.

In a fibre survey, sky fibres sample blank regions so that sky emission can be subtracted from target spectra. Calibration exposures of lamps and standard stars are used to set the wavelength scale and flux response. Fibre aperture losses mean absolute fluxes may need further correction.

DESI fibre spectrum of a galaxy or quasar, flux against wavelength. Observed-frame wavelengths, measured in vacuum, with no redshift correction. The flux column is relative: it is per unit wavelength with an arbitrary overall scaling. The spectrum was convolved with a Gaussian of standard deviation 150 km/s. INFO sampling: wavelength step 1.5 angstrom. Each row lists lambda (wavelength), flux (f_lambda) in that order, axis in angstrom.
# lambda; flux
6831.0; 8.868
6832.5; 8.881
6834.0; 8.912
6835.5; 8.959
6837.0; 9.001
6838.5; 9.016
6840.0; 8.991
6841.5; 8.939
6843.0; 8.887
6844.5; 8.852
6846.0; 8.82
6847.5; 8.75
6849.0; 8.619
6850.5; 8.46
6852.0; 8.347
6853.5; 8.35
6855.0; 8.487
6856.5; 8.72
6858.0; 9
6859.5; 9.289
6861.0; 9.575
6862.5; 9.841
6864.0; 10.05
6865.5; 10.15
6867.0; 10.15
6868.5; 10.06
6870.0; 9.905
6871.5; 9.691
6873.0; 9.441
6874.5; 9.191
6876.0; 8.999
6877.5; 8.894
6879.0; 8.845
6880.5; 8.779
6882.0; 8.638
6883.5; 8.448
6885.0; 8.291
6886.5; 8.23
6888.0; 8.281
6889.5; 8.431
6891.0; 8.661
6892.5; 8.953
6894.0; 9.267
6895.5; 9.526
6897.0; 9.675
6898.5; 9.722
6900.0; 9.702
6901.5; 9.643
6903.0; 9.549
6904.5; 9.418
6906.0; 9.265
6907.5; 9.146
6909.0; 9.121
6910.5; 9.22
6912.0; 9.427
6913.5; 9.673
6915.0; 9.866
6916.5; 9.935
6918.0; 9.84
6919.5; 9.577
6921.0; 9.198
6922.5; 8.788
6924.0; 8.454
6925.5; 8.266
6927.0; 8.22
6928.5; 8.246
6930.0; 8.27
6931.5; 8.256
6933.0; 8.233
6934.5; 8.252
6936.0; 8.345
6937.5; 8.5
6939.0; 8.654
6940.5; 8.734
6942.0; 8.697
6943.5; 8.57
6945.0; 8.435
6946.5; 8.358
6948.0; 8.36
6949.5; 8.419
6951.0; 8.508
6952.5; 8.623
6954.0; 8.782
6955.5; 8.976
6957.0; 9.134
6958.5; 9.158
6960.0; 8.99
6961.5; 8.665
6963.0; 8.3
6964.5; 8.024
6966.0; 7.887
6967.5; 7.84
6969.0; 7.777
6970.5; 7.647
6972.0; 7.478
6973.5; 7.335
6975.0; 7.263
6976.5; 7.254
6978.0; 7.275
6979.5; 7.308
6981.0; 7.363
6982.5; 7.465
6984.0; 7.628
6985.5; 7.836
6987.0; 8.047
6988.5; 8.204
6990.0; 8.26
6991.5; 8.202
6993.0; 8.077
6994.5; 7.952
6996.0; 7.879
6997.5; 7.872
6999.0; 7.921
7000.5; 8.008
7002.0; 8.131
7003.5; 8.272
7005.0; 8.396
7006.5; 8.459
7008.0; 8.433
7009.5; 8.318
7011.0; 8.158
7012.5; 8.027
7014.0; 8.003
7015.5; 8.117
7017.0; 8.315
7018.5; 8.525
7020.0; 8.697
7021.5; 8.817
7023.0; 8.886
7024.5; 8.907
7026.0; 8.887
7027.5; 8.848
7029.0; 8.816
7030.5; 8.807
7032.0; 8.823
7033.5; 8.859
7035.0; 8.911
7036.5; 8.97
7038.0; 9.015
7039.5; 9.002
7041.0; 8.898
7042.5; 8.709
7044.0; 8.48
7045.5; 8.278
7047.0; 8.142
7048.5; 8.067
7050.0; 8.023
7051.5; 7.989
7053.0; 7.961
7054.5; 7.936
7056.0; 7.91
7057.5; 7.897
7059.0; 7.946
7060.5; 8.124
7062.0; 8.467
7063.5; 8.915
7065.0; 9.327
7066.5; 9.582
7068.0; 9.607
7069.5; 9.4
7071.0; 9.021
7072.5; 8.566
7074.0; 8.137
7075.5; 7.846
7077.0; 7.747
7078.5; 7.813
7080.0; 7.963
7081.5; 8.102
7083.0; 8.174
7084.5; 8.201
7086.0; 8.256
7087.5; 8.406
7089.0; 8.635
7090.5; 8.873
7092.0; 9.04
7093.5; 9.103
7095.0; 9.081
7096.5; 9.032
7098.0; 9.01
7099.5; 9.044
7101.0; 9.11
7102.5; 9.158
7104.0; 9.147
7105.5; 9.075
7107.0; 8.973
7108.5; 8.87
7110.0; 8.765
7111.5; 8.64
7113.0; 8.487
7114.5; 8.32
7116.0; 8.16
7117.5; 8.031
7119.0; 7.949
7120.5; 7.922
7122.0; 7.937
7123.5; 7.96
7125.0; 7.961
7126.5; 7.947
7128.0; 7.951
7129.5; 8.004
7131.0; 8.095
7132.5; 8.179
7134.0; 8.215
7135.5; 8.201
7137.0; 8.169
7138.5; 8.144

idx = 3.3 angstrom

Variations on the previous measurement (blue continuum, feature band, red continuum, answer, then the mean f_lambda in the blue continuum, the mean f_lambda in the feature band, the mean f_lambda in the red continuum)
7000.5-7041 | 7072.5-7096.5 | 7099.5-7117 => 1.0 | 8.59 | 8.39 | 8.79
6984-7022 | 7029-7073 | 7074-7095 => -1.8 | 8.18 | 8.61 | 8.34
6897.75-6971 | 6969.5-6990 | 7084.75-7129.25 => 2.7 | 8.79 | 7.58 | 8.57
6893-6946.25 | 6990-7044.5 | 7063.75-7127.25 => 1.8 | 9.01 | 8.48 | 8.58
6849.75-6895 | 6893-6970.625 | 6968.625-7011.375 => -3.5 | 9.05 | 8.84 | 7.87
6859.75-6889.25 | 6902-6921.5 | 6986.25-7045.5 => -1.0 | 9.22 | 9.49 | 8.46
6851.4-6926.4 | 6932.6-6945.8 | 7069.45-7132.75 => 0.8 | 9.2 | 8.5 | 8.46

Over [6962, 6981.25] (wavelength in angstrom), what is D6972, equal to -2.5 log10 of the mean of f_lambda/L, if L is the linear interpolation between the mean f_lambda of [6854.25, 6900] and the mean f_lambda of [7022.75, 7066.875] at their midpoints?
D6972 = 0.16 mag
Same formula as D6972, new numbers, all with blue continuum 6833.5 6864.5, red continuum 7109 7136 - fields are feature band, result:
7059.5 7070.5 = -0.09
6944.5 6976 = 0.04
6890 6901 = -0.06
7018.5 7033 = -0.05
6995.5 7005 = 0.06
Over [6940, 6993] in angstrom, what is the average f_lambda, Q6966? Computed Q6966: 8.13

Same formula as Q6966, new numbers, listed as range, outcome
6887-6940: 9.01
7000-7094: 8.49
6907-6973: 8.65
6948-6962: 8.78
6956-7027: 8.12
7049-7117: 8.57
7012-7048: 8.66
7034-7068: 8.51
